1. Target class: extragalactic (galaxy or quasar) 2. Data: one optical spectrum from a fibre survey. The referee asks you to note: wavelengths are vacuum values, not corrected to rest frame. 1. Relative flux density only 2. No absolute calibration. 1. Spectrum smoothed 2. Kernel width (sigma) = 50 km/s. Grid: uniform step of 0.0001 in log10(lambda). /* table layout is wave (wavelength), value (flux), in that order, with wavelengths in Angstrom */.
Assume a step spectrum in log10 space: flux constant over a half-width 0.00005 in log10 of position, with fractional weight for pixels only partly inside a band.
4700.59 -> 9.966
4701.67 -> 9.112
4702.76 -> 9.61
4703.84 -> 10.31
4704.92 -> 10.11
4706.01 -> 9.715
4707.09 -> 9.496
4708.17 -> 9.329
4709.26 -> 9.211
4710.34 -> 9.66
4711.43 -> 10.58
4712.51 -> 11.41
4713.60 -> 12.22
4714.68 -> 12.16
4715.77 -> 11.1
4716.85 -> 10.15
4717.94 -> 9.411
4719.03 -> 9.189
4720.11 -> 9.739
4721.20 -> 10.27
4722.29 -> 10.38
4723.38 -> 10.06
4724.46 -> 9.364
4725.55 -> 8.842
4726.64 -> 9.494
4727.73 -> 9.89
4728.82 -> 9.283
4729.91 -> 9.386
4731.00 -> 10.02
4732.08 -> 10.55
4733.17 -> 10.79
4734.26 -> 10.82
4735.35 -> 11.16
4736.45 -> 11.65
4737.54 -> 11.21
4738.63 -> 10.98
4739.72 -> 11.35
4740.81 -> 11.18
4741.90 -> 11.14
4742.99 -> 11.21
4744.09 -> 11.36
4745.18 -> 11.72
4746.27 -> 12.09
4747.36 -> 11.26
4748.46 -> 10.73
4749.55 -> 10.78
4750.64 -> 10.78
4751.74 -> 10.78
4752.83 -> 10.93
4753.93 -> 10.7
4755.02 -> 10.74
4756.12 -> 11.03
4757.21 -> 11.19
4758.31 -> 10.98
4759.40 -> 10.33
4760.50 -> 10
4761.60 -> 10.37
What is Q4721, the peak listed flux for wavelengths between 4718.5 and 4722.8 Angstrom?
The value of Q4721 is 10.38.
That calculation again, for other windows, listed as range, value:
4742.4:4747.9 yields 12.09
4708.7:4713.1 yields 11.41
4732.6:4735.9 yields 11.16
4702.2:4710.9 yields 10.31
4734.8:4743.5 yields 11.65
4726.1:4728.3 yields 9.89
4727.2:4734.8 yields 10.82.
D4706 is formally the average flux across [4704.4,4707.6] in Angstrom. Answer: 9.77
